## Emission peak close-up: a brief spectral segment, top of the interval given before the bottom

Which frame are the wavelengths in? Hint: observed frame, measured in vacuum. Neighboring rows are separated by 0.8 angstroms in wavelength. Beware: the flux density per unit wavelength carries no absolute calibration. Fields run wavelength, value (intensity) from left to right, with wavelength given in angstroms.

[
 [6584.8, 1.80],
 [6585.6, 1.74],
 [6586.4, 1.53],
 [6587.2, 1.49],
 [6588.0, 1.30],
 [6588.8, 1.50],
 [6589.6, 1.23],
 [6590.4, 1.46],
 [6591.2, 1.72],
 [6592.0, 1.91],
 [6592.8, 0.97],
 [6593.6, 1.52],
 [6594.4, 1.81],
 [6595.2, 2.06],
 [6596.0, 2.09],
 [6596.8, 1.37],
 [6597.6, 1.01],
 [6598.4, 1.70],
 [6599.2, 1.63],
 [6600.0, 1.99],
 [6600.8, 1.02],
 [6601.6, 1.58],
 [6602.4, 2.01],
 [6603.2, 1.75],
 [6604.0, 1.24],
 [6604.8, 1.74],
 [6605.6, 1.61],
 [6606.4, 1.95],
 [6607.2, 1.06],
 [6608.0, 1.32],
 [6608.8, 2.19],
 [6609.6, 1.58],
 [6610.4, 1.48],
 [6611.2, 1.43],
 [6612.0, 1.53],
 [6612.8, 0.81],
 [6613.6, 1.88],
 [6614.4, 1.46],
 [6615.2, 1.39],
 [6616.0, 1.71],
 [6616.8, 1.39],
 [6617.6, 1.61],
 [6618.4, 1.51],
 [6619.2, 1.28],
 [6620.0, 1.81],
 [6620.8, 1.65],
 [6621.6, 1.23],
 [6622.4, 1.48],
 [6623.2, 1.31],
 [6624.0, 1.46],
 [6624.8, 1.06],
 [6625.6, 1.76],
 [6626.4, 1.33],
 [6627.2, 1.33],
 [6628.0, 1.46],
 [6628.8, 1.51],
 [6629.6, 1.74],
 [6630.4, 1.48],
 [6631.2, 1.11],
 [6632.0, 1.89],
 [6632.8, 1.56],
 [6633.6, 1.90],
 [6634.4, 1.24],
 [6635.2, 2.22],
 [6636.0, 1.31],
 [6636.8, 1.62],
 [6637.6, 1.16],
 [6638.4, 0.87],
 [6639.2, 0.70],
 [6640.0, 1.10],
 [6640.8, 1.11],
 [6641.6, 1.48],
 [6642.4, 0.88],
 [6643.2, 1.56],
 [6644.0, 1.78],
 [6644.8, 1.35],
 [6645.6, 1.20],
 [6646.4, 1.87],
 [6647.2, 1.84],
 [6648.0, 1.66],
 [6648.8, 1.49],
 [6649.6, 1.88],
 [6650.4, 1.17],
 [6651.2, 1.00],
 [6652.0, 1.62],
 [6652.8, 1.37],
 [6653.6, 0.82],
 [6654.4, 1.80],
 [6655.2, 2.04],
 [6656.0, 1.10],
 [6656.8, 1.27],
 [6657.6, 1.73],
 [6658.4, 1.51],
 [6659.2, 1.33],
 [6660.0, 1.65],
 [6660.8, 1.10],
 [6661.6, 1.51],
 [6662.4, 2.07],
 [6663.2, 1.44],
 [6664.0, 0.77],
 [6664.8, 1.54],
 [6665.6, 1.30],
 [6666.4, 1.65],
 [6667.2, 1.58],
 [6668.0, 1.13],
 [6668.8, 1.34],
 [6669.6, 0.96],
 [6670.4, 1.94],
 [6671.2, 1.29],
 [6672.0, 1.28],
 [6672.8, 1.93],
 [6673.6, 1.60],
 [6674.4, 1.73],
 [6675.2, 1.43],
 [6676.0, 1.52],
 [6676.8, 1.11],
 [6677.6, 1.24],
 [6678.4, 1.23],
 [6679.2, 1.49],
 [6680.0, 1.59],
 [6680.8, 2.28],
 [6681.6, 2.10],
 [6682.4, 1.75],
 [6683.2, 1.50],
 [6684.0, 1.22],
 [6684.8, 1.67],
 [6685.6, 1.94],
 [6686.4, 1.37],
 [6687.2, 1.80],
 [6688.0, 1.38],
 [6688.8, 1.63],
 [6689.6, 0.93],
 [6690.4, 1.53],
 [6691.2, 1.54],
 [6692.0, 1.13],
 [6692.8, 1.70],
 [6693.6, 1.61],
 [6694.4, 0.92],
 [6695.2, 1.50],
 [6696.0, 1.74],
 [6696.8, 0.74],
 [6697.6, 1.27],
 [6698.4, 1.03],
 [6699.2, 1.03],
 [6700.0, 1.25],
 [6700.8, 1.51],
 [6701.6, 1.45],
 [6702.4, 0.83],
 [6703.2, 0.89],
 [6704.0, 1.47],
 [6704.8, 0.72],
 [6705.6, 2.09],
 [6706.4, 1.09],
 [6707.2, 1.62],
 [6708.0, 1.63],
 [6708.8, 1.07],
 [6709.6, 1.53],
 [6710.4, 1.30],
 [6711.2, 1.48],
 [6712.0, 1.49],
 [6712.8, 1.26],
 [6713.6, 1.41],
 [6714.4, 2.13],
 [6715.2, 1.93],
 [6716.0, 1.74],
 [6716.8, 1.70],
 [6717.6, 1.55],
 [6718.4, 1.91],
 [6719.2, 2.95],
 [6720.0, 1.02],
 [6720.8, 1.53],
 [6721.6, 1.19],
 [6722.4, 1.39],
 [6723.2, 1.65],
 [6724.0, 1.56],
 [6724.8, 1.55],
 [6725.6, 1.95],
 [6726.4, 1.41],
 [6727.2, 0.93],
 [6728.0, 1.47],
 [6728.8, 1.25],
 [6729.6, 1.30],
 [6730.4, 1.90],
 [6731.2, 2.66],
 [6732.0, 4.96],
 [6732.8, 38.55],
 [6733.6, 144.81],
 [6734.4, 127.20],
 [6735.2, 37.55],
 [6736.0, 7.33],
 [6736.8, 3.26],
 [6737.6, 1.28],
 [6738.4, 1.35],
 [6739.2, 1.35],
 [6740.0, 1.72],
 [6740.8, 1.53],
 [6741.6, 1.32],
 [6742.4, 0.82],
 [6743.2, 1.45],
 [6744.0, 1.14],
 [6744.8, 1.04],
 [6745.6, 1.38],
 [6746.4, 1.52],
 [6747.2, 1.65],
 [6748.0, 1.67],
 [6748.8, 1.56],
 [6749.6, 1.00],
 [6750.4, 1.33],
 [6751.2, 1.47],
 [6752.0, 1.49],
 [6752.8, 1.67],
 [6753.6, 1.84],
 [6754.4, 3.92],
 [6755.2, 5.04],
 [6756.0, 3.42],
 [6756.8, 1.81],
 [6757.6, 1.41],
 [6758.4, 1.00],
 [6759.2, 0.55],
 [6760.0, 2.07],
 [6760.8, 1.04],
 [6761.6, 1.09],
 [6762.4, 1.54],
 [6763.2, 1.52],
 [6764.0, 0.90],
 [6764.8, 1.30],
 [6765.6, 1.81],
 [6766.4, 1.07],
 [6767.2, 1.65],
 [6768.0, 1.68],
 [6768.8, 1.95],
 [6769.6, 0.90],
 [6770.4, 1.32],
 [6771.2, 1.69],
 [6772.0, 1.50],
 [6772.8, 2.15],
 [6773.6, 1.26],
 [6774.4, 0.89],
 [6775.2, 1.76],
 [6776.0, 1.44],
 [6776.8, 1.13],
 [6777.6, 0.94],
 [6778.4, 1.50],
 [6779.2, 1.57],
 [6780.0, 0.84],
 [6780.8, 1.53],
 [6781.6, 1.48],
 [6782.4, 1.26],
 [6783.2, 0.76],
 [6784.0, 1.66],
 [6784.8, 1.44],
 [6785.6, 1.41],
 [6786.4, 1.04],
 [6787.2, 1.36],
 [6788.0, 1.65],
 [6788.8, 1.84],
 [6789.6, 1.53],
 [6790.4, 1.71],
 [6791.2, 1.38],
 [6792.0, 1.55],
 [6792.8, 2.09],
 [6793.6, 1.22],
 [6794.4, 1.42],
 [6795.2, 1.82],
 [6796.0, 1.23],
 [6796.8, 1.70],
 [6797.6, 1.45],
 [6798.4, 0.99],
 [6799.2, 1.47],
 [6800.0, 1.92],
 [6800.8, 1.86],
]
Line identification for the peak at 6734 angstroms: H-alpha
